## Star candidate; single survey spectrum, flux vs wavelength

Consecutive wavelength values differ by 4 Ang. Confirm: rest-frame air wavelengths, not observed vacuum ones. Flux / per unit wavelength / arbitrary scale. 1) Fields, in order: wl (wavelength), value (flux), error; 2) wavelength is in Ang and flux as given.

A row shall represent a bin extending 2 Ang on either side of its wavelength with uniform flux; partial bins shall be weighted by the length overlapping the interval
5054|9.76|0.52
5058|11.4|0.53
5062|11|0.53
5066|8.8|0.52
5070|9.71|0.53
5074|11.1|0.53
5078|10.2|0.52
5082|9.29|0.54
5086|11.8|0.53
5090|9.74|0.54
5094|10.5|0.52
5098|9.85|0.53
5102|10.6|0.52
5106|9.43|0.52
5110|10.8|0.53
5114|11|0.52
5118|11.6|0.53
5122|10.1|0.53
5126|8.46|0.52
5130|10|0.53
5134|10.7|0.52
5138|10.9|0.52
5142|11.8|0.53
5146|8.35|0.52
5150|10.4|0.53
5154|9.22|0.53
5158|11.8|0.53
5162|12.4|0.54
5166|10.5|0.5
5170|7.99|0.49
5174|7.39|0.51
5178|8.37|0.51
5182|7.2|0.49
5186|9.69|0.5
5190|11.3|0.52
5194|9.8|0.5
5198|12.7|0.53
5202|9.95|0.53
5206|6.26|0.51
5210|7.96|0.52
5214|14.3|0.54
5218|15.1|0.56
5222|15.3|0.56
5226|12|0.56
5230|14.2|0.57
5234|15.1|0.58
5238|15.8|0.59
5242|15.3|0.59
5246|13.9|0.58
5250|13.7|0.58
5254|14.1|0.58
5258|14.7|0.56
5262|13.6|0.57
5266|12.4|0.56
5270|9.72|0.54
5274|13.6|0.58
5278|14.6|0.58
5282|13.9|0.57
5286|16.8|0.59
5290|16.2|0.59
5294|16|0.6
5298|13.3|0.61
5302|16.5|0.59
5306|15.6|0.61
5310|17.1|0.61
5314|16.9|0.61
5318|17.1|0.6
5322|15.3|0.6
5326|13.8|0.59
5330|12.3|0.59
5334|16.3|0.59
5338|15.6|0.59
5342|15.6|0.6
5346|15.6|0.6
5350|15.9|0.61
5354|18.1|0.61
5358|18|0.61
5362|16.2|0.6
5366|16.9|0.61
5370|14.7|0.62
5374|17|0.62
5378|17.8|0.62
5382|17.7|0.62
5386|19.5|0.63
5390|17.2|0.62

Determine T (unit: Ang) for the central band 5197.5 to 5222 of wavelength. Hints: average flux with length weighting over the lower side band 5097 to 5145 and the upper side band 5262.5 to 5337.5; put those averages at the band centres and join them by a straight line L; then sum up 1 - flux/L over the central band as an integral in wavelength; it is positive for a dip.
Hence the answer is 2.6 Ang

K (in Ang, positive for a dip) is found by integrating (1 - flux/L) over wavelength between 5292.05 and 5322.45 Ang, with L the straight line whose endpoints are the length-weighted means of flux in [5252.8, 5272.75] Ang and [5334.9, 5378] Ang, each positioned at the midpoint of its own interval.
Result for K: -3.0 Ang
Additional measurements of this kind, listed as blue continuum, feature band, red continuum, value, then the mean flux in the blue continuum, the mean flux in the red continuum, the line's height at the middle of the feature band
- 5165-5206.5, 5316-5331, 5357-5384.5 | 0.2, 9.27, 16.9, 15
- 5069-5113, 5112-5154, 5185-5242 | 2.6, 10.3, 12.3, 11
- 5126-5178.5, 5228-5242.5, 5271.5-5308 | -2.2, 9.97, 15.1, 13.1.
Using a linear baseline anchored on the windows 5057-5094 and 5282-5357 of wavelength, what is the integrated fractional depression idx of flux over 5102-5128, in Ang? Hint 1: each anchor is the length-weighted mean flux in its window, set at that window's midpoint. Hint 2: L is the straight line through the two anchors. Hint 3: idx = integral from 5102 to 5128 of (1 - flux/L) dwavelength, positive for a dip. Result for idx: 2.2 Ang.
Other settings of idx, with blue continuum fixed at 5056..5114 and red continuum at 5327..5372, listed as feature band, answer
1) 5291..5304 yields -0.5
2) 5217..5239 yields -1.9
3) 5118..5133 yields 1.7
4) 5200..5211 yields 4.1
